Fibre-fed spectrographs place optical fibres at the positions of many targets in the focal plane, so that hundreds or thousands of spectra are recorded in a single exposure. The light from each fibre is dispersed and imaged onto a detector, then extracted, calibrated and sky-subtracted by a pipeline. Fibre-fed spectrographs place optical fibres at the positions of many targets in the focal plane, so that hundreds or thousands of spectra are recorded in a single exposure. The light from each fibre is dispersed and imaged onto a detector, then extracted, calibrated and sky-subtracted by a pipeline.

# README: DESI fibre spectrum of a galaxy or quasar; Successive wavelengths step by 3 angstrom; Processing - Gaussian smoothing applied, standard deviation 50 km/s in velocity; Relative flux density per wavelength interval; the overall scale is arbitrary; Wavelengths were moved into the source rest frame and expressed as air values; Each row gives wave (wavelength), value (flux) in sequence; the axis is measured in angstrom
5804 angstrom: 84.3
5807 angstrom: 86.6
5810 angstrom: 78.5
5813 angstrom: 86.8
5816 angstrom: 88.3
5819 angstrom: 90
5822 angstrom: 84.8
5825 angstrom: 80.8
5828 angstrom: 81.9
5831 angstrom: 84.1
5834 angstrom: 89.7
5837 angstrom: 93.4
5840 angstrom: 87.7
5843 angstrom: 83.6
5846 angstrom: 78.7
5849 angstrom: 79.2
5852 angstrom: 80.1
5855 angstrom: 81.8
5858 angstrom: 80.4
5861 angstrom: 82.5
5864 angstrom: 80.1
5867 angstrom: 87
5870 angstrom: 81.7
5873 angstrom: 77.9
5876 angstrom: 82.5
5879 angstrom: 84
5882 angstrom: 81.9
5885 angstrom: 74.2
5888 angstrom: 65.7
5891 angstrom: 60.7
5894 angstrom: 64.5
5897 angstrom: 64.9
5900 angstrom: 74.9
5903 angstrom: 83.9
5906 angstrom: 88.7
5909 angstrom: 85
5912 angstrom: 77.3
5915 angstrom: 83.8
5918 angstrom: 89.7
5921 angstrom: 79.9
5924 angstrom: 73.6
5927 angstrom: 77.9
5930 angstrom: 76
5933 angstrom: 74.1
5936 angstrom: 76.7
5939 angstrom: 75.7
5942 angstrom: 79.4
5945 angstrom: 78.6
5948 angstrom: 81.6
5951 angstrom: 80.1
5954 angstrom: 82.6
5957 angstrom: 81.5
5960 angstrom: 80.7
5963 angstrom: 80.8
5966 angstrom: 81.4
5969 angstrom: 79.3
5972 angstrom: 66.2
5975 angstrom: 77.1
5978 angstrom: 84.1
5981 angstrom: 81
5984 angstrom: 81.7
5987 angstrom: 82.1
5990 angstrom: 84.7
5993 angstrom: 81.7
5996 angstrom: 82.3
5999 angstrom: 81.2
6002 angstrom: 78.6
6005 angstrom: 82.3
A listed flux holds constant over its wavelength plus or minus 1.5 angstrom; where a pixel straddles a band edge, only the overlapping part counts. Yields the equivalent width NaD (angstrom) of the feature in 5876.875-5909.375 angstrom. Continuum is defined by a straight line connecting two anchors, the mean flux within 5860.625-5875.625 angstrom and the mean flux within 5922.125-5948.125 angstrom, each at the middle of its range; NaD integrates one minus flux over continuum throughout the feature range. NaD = 2.0 angstrom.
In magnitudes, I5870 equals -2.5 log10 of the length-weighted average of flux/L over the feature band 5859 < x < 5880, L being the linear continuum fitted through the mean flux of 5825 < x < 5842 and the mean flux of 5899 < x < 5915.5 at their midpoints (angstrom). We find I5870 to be 0.03 mag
